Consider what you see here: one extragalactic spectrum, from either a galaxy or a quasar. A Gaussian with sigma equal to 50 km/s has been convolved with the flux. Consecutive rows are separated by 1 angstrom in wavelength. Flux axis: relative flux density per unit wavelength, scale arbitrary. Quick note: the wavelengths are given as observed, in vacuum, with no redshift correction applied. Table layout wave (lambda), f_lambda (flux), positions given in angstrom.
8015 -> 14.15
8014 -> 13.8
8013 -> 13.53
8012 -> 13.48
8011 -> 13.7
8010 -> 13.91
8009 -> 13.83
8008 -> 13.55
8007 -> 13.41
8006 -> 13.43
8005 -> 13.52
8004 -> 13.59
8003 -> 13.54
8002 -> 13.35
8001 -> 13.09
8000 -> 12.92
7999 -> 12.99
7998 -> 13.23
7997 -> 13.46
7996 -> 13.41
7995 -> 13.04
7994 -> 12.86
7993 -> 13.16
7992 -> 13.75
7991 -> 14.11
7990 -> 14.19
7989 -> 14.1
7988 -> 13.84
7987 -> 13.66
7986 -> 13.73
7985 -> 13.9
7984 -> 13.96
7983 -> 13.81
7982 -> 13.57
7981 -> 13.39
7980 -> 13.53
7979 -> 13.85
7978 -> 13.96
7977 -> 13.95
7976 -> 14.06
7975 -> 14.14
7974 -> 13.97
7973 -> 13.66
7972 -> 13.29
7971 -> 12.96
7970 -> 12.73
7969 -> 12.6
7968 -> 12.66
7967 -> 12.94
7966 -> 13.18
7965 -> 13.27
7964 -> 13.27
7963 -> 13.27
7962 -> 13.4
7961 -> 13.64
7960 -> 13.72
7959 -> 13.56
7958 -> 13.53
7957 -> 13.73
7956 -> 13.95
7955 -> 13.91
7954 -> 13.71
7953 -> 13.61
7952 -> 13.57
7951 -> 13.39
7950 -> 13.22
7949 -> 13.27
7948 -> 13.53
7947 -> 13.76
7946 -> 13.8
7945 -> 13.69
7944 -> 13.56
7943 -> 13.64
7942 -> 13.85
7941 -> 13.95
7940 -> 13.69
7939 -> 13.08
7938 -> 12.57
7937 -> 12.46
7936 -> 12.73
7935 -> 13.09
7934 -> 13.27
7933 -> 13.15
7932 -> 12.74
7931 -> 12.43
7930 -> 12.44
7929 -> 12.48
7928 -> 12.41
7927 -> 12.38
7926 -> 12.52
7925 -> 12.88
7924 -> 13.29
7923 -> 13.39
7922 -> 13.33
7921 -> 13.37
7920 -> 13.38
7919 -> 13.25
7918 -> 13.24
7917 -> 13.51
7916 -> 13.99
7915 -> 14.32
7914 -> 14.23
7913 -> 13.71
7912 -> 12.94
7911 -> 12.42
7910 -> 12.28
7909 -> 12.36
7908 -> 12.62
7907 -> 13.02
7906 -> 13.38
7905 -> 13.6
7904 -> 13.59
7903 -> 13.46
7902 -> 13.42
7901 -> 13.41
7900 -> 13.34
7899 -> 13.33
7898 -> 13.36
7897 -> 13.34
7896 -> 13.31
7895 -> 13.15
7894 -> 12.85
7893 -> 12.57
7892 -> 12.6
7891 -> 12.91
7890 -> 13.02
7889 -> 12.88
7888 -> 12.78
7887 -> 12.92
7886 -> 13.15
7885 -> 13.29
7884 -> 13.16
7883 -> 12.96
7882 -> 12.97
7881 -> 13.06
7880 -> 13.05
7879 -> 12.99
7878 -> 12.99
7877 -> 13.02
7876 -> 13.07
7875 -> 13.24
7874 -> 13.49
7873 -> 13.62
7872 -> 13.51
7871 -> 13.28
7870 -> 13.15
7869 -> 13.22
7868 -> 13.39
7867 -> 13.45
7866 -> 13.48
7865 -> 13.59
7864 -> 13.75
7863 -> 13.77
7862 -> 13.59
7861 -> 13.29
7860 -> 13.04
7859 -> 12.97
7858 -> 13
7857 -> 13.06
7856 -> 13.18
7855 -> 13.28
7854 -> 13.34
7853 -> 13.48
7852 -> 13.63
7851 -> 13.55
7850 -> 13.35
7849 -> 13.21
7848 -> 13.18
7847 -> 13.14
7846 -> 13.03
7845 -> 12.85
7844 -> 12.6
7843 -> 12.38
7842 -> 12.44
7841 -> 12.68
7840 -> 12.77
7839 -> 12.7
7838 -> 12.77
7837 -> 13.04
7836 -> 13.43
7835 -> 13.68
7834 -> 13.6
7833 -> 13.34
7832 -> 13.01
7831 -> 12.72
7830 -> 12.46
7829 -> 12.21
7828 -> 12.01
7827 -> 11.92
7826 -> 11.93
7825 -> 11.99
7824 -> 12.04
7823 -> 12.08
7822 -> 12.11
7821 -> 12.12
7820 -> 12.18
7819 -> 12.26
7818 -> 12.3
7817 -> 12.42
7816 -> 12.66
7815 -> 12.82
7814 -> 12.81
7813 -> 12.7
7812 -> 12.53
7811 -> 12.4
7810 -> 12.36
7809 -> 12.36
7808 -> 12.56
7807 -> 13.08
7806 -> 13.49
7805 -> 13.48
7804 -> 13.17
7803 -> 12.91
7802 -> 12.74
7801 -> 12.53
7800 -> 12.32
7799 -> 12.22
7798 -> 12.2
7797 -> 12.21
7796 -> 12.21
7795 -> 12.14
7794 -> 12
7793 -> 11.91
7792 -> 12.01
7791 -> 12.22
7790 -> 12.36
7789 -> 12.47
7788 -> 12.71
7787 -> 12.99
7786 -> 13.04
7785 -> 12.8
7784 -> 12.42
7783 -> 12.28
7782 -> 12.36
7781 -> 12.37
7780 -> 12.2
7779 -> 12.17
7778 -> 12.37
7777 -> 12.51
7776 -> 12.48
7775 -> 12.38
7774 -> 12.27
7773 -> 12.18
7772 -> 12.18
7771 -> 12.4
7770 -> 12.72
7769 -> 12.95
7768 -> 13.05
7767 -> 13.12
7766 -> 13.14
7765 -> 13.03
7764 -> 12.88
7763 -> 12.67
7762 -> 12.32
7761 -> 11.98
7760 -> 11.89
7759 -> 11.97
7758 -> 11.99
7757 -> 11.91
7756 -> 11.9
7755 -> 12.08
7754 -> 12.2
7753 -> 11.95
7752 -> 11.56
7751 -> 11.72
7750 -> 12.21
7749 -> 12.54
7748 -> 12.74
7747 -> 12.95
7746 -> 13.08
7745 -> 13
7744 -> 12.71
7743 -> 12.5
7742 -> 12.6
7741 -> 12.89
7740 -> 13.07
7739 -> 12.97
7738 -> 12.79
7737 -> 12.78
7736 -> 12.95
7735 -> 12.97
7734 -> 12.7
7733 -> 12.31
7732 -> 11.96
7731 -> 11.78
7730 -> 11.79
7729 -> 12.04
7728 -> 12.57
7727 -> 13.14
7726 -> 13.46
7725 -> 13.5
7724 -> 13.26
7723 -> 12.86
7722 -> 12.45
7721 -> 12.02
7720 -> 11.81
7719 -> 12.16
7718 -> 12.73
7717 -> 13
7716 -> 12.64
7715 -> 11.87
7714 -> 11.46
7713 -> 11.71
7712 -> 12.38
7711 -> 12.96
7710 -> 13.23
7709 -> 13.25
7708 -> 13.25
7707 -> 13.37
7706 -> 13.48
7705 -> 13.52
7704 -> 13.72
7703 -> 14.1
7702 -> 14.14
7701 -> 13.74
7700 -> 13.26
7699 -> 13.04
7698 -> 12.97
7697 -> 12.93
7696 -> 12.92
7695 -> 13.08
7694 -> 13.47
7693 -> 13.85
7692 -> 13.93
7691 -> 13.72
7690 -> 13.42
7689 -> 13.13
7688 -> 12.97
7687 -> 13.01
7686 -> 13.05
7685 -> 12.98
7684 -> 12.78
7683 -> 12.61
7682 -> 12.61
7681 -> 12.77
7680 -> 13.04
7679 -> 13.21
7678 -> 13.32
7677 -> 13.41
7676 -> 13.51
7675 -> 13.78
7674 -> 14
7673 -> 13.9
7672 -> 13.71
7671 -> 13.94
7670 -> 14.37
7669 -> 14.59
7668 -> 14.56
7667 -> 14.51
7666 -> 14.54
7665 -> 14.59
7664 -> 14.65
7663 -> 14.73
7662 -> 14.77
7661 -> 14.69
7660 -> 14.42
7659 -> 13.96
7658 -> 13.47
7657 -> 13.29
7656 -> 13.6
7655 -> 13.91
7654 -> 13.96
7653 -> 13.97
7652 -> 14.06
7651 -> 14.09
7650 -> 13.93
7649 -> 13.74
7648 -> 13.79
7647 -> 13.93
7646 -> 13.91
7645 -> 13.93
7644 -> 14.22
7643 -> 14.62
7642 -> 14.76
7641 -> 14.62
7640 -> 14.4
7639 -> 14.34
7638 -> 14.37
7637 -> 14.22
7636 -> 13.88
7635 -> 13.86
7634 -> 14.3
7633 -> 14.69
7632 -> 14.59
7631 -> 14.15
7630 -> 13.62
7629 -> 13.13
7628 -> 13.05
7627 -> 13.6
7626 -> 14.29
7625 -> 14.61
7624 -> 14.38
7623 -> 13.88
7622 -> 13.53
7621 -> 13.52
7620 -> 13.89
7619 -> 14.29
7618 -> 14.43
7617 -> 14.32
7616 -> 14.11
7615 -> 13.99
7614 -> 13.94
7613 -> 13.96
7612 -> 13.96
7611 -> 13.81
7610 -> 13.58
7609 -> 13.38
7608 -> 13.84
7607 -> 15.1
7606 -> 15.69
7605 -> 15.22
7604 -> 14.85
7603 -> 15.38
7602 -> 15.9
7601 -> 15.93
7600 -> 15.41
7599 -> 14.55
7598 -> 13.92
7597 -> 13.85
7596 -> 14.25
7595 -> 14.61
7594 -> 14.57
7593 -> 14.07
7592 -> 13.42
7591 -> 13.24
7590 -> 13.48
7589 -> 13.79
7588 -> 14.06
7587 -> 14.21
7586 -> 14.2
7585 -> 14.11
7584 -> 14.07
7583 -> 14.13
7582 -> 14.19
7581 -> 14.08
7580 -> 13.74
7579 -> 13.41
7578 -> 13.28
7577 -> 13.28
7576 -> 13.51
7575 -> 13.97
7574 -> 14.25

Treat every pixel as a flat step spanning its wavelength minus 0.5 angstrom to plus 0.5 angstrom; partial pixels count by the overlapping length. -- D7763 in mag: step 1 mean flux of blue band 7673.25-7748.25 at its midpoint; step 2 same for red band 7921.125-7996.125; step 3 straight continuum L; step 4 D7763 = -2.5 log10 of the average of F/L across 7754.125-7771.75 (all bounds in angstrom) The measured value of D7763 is 0.05 mag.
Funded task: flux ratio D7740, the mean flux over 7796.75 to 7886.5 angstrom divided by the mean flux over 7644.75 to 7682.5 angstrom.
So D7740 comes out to 0.93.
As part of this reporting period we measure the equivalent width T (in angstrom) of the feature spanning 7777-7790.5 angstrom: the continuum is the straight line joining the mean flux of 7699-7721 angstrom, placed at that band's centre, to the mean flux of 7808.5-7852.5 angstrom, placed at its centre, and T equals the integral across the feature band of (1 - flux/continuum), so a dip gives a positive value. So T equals 0.3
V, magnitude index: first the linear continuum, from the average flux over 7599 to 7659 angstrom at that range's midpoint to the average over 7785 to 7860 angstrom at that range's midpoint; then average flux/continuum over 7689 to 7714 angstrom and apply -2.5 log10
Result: 0.03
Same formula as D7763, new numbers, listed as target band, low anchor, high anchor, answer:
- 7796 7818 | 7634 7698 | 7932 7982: 0.08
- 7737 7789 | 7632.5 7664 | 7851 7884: 0.10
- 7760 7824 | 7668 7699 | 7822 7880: 0.05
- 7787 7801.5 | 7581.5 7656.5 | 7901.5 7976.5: 0.12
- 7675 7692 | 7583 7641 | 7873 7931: 0.06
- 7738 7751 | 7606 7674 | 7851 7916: 0.08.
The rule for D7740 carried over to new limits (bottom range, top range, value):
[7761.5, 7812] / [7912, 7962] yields 1.06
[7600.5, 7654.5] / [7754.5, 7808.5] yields 0.88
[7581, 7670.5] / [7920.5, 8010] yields 0.94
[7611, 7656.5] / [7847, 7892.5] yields 0.94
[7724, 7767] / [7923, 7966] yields 1.06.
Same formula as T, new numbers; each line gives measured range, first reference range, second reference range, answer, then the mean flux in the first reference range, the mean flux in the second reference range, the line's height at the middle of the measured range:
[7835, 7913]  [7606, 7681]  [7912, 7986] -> 2.4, 14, 13.4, 13.5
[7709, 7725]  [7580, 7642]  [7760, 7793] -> 0.8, 14.2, 12.5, 13.1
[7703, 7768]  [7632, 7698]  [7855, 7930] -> 4.9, 13.8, 13.2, 13.6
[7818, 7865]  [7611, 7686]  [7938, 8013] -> 2.8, 14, 13.5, 13.7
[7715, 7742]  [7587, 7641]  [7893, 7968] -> 2.4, 14.2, 13.3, 13.9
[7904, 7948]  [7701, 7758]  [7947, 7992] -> 0.8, 12.7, 13.6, 13.4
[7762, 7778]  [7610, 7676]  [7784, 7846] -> 0.4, 14.1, 12.6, 13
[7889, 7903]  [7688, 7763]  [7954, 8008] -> 0.1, 12.7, 13.5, 13.3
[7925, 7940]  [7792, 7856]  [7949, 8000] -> 0.6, 12.7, 13.5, 13.3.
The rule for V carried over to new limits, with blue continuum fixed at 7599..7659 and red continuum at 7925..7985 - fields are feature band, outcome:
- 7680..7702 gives 0.068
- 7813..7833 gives 0.111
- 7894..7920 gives 0.014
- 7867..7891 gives 0.033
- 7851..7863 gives 0.025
